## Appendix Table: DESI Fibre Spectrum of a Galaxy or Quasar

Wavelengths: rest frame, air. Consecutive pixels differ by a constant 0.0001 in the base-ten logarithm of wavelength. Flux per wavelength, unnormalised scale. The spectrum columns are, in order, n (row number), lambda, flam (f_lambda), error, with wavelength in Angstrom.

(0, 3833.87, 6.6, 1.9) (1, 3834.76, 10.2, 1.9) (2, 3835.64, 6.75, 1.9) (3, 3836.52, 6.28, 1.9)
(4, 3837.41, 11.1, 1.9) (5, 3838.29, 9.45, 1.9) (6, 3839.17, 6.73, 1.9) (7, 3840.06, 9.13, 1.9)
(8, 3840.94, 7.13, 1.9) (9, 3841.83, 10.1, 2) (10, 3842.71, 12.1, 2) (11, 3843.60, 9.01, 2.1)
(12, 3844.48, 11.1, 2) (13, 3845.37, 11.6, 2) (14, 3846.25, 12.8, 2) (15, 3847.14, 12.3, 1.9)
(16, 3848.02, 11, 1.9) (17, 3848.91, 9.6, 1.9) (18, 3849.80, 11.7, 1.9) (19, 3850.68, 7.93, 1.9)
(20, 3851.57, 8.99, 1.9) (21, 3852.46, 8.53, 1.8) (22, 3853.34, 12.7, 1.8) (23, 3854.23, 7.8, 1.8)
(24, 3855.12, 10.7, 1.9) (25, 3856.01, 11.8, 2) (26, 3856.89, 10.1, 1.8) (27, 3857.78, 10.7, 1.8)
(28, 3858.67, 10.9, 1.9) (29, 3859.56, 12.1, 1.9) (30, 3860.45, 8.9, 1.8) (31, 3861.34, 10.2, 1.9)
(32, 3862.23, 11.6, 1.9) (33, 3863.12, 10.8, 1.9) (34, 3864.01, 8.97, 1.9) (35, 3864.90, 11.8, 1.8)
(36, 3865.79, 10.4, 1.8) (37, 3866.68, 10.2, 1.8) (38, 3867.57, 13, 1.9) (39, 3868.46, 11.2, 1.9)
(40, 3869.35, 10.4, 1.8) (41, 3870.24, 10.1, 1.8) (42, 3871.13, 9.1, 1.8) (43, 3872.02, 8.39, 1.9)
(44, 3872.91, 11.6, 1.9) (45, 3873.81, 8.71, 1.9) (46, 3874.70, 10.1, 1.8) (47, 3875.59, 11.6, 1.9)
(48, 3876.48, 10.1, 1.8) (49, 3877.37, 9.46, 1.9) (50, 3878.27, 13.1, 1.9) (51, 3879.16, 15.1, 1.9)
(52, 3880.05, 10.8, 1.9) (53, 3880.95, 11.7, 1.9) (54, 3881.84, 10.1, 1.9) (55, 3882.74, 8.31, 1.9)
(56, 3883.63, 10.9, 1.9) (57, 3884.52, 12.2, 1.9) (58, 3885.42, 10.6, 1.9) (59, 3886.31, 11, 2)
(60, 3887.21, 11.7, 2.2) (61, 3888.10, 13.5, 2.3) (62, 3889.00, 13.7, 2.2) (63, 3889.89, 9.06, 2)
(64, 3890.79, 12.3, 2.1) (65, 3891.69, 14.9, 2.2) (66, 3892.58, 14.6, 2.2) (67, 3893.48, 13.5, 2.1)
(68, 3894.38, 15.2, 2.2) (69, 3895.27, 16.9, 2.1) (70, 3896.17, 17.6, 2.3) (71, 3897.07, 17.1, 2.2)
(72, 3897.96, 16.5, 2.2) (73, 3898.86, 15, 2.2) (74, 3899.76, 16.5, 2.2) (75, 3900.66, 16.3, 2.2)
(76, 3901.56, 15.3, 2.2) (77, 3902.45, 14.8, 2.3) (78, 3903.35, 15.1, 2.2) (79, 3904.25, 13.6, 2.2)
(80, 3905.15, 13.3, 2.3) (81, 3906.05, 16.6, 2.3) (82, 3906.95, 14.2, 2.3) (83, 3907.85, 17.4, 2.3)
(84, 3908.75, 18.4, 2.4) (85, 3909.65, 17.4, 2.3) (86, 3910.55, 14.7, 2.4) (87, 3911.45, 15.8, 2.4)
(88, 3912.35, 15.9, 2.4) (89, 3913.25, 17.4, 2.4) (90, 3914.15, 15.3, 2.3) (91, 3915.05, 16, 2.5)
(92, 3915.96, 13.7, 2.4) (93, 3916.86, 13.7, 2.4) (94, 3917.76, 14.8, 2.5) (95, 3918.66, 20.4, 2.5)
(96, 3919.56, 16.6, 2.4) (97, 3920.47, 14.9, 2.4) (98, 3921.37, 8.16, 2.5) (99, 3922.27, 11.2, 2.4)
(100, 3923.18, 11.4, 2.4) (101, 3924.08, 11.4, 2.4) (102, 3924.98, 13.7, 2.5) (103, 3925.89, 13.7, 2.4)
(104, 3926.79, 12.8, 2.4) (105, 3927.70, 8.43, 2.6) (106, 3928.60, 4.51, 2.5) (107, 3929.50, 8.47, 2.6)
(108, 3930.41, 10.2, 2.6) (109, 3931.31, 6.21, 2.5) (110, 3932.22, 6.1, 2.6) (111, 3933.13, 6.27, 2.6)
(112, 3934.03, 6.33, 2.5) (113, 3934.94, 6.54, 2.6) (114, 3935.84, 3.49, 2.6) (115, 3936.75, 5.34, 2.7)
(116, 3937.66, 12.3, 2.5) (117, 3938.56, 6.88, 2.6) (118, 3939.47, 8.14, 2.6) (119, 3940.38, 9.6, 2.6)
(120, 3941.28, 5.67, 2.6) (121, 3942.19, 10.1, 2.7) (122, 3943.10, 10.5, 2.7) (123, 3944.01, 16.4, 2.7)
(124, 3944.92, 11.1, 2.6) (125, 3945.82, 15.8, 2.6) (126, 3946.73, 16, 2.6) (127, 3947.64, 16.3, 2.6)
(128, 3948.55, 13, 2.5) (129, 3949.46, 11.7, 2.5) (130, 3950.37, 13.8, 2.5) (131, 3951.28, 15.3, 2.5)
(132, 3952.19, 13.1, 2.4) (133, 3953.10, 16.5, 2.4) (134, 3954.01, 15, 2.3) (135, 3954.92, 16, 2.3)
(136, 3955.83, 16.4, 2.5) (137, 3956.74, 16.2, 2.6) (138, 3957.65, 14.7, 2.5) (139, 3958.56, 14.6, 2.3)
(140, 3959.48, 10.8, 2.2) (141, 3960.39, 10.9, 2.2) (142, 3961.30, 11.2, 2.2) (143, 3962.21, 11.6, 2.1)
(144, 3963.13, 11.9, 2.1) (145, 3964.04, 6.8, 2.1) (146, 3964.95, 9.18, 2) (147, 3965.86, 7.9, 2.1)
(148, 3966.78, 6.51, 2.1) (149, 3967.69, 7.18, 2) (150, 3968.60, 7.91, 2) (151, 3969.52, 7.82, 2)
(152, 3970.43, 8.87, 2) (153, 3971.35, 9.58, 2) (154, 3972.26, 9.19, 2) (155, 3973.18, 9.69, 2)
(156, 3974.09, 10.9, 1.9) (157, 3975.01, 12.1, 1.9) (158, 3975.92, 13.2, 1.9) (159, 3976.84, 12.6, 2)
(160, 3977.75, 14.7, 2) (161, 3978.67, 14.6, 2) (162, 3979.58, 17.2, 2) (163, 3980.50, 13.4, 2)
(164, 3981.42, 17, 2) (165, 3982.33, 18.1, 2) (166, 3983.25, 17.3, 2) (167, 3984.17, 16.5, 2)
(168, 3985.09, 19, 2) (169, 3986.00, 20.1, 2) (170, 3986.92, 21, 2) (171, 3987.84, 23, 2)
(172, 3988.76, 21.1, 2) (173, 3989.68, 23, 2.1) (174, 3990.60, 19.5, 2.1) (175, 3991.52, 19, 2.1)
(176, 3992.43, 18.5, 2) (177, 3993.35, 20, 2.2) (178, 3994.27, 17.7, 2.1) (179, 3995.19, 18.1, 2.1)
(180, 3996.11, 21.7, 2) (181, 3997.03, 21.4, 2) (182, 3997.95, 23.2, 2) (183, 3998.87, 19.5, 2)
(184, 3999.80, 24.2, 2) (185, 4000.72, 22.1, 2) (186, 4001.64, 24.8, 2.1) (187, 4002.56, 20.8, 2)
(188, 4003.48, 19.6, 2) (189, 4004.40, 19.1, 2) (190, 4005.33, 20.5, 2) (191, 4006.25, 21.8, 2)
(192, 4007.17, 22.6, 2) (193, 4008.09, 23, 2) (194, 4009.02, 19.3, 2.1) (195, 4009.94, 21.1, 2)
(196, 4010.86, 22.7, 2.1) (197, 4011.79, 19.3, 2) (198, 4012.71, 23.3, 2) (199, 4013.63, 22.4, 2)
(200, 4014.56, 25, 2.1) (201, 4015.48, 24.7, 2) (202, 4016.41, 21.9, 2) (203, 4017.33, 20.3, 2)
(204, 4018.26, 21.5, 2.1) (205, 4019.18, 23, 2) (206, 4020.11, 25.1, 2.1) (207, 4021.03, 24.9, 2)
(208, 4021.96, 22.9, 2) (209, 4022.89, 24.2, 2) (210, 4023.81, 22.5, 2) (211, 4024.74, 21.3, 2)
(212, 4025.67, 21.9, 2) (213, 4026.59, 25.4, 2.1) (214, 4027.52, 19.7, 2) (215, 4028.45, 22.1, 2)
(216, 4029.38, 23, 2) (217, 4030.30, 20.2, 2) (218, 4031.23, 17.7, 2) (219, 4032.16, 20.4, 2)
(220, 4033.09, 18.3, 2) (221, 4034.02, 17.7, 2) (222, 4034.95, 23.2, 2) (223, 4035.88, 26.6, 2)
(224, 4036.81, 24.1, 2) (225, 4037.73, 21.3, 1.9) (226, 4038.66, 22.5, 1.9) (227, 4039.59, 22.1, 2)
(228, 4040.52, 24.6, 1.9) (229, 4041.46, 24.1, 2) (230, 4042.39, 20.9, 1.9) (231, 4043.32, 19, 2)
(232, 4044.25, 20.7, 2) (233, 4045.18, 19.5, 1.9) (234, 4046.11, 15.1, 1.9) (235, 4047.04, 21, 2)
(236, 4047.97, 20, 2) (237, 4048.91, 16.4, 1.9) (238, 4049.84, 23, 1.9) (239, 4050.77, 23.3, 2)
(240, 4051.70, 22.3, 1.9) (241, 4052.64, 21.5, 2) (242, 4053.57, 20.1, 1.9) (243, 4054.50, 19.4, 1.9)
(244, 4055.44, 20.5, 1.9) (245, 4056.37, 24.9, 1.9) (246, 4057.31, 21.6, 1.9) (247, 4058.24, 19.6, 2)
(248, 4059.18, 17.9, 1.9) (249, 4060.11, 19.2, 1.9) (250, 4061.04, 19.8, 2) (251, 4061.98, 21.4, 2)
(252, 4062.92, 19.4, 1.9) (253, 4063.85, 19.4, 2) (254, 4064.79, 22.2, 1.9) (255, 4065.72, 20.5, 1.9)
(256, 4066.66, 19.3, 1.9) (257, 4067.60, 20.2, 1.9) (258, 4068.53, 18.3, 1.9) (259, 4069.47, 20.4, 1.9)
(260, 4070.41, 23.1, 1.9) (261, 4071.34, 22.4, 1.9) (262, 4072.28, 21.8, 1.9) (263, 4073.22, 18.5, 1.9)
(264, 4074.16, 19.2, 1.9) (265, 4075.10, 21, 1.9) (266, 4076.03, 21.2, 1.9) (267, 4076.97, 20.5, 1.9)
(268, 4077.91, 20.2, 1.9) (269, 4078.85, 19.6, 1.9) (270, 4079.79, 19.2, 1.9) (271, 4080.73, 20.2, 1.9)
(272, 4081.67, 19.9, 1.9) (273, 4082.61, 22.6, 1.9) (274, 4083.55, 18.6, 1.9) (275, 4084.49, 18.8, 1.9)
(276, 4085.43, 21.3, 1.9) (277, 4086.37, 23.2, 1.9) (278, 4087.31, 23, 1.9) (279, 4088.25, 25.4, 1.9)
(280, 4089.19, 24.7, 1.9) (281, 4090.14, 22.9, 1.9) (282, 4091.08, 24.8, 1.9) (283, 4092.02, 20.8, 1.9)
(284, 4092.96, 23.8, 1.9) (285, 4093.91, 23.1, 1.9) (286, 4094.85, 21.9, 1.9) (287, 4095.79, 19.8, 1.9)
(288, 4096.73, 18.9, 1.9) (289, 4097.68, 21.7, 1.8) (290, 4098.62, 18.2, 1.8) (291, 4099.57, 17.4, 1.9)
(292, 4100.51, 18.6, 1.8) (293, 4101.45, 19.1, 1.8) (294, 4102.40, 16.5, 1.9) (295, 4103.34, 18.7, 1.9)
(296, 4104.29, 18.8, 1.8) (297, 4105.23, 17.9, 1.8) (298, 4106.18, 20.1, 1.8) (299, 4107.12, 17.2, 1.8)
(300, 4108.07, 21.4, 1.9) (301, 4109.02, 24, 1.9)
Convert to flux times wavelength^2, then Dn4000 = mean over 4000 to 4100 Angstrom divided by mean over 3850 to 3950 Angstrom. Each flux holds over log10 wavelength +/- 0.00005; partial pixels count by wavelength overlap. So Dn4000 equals 1.9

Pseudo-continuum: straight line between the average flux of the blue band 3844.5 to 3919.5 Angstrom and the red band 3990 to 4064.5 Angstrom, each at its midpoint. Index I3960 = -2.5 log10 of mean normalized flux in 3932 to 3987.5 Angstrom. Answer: 0.40 mag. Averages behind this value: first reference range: 12.7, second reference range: 21.3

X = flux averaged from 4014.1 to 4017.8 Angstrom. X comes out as 23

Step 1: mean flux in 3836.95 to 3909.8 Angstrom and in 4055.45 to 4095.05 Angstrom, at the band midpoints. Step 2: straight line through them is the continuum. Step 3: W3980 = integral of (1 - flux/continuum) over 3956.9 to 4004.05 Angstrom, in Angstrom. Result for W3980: 3.9 Angstrom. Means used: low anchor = 11.9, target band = 15.5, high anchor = 21.1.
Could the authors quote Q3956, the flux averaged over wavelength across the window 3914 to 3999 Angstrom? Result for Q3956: 13.2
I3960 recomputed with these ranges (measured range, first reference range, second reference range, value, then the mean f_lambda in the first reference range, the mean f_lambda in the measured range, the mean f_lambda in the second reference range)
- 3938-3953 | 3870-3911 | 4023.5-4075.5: 0.29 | 13.2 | 12.2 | 20.9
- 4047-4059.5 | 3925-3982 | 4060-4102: -0.12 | 11.1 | 20.8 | 20.8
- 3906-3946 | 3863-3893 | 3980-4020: 0.24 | 11.2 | 11.8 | 20.8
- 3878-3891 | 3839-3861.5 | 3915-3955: -0.08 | 10.3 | 11.6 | 11.4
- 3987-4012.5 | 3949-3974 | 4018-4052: -0.25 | 11.5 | 21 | 21.7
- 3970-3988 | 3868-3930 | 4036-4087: 0.15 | 13.2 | 14.8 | 20.7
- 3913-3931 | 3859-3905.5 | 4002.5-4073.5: 0.14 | 12.3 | 12.7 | 21.3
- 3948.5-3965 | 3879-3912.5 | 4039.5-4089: 0.24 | 14.1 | 13.2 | 20.7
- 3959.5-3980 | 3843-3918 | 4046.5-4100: 0.48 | 12.5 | 10.5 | 20.9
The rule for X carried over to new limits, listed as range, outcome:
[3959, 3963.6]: 11.3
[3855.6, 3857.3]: 11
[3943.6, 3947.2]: 14.8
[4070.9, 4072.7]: 22.1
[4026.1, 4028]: 22.6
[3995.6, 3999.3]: 21.4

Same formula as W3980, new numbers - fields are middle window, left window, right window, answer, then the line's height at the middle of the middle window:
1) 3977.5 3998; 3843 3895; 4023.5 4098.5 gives -1.9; 17.3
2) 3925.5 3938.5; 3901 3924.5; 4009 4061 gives 6.6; 16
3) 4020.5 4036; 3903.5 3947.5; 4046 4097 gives -3.0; 18.3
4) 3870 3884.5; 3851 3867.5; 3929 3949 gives -0.6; 10.2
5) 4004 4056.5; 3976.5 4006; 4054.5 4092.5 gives -4.0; 20.1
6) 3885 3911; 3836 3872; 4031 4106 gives -4.9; 12.4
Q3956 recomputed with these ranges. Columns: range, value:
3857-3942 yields 12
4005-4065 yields 21.5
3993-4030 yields 21.9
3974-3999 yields 18.1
